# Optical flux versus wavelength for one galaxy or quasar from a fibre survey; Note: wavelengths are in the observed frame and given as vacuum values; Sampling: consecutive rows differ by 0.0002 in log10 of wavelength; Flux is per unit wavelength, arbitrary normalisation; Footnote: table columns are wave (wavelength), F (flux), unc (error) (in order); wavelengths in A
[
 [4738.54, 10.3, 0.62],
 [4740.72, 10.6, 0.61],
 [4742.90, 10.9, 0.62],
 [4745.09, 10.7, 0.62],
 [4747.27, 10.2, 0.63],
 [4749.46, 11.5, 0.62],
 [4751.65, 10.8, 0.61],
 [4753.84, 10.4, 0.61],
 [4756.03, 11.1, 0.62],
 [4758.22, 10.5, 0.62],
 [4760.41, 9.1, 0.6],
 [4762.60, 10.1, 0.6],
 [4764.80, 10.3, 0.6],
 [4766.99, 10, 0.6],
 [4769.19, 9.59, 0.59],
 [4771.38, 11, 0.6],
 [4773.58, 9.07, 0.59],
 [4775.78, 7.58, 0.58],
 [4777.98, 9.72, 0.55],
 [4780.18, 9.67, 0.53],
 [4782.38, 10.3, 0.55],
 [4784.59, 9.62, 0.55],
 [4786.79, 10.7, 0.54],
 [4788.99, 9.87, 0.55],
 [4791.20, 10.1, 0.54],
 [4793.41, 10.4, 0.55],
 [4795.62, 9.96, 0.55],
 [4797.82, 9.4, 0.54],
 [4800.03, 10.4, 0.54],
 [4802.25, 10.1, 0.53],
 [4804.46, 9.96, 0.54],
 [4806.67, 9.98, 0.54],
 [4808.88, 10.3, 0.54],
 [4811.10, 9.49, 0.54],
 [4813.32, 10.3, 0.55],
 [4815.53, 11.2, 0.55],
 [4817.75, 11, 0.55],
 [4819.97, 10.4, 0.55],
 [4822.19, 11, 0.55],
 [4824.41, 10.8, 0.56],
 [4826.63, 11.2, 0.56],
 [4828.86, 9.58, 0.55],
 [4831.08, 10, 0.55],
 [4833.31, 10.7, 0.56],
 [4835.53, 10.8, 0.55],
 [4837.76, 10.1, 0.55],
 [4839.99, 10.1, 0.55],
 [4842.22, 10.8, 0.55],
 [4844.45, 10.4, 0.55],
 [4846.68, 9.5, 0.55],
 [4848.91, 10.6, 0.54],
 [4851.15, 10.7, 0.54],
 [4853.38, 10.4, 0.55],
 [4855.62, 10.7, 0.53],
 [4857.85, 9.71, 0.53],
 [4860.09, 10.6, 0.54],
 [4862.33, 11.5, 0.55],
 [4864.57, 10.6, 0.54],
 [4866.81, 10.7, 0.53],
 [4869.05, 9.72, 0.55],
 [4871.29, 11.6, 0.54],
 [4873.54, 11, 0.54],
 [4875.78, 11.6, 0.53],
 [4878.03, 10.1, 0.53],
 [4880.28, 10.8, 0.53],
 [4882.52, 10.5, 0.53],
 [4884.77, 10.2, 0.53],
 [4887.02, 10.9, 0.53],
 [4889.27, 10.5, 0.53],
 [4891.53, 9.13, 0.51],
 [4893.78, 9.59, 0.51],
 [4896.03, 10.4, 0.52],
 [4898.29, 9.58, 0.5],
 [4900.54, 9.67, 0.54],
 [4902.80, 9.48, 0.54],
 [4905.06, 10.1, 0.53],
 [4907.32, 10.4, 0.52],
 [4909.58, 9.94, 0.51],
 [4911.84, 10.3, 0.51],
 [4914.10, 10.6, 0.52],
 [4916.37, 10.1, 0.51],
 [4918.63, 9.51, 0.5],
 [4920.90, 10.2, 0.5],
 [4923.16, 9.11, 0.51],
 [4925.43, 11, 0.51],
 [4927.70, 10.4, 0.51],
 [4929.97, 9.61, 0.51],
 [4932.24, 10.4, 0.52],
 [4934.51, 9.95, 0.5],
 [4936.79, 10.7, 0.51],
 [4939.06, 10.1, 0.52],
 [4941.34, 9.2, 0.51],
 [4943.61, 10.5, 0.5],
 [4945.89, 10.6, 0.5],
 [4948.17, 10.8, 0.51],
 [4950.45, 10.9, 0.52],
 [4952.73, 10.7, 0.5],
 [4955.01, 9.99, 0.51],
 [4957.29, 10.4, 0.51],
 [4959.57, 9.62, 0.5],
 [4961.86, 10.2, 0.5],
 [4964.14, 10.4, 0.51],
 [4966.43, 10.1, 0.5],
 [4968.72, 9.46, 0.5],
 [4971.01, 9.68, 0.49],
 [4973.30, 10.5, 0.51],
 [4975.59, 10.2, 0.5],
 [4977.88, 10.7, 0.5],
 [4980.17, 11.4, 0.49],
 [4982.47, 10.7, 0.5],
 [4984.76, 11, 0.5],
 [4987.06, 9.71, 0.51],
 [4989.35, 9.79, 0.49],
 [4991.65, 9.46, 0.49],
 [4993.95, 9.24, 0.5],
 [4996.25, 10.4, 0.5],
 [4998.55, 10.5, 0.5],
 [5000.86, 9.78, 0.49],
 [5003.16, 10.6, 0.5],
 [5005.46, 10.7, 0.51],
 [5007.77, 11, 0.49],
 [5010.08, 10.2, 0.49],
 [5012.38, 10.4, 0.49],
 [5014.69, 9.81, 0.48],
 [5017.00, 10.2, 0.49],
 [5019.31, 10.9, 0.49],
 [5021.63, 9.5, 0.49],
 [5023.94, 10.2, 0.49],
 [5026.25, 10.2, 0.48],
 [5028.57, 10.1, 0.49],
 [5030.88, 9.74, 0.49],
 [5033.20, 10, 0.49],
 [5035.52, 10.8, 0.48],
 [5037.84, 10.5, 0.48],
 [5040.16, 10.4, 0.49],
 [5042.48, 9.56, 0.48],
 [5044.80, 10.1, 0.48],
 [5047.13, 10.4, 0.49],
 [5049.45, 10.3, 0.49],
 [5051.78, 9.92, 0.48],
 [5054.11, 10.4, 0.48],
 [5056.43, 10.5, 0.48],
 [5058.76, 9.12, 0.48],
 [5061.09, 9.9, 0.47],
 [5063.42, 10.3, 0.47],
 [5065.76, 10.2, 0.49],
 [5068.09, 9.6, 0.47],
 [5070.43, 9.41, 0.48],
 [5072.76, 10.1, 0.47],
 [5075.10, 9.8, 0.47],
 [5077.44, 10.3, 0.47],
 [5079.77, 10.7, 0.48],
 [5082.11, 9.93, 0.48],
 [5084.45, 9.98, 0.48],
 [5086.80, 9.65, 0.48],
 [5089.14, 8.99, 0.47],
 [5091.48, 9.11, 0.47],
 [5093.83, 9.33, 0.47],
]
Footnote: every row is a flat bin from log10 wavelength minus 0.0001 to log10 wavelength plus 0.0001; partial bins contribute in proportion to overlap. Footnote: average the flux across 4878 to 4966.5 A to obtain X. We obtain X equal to 10.2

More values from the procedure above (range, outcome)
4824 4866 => 10.5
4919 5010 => 10.2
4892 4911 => 9.88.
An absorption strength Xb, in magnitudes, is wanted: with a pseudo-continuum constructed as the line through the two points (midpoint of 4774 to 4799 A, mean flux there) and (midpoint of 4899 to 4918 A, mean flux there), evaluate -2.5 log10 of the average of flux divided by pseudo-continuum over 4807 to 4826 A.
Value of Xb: -0.08 mag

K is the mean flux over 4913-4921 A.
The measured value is 10.1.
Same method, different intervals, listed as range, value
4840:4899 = 10.5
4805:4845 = 10.4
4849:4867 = 10.6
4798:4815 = 10.1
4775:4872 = 10.3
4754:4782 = 9.84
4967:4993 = 10.2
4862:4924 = 10.3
